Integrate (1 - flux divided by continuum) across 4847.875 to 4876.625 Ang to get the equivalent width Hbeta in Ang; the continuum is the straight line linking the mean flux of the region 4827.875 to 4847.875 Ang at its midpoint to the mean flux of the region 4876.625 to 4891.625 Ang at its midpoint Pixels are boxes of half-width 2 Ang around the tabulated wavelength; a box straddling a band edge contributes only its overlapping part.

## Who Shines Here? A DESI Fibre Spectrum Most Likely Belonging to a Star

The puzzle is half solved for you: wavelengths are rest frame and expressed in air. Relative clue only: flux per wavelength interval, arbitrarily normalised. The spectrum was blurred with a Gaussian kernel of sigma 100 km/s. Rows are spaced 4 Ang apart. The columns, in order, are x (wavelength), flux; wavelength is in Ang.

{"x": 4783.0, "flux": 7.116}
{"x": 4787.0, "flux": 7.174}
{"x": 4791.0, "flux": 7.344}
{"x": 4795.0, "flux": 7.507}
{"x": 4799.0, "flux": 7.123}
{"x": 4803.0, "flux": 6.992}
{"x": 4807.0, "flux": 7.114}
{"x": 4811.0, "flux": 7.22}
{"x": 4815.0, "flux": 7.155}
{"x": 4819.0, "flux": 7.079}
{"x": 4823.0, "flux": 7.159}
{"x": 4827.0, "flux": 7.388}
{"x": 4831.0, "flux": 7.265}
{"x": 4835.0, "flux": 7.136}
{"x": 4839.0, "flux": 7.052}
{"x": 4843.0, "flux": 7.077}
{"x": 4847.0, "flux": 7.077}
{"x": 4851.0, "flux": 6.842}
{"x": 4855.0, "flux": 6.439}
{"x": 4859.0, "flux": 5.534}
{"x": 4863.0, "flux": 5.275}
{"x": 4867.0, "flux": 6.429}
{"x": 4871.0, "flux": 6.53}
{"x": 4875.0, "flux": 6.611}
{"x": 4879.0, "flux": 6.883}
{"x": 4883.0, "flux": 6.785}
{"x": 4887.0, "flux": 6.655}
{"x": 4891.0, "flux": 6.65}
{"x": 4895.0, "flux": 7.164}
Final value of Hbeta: 2.8 Ang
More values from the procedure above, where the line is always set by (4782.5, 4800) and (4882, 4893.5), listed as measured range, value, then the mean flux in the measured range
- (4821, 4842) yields -0.47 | 7.19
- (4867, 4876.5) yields 0.37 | 6.54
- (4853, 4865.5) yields 2.00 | 5.78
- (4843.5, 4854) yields 0.02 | 6.93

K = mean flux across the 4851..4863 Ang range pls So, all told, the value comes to 6.01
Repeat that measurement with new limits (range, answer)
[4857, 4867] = 5.61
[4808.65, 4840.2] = 7.18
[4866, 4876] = 6.52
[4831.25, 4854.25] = 7.02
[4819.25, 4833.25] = 7.24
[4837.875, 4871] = 6.45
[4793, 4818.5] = 7.18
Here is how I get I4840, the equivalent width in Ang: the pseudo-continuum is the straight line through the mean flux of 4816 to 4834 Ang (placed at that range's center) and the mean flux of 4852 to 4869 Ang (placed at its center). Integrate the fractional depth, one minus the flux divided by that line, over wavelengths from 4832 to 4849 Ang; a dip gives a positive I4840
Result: -1.1 Ang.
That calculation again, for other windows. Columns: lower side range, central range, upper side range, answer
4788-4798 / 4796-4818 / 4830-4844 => 0.5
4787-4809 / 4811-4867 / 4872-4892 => 1.3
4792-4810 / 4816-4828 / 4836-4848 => -0.1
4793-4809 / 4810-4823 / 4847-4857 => -0.2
